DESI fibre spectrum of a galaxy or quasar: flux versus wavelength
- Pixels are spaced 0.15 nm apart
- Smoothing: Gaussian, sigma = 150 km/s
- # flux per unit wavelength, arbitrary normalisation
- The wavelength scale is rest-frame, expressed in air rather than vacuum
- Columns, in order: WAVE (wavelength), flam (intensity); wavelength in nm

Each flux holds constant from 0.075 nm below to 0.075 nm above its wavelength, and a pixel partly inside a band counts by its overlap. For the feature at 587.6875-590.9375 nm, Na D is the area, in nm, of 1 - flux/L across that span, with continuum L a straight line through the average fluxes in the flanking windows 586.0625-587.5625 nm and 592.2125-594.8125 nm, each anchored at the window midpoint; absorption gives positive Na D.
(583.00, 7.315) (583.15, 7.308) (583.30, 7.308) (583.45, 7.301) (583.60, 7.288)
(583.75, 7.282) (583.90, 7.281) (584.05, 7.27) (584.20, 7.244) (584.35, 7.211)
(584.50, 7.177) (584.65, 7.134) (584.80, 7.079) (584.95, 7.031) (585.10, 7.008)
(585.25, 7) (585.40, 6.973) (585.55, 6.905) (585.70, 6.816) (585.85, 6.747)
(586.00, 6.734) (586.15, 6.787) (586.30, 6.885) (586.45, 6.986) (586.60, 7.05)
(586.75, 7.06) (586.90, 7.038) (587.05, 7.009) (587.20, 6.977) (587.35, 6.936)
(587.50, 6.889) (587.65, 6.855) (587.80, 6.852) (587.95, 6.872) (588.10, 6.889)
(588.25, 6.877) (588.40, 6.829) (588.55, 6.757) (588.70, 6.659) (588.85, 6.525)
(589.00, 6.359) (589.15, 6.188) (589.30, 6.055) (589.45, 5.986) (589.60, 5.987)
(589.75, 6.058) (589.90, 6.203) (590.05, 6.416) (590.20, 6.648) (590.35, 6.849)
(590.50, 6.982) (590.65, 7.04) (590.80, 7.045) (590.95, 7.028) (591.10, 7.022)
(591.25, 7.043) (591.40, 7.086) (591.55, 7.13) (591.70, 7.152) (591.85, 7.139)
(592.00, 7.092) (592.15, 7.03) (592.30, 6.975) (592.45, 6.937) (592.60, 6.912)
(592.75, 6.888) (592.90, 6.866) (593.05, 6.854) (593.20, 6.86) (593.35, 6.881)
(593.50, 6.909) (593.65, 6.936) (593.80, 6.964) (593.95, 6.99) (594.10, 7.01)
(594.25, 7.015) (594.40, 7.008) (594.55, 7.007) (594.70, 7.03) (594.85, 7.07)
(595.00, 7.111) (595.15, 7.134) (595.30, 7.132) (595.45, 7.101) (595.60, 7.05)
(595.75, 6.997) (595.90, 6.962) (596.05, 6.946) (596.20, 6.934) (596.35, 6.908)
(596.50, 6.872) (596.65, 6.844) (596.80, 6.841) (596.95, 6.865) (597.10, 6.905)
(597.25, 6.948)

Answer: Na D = 0.17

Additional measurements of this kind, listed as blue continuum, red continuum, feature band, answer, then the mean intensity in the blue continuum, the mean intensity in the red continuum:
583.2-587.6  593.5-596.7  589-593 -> 0.152 nm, 7.05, 7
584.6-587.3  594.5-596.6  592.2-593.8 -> 0.021 nm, 6.95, 7.02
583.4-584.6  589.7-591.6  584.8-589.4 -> 0.152 nm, 7.25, 6.82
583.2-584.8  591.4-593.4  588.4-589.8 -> 0.151 nm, 7.24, 6.98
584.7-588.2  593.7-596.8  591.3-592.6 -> -0.016 nm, 6.93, 7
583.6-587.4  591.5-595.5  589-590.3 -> 0.149 nm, 7.03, 7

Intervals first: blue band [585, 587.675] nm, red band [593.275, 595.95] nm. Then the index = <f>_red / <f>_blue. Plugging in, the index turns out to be 1.01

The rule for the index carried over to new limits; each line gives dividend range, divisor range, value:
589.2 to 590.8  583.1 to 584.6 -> 0.89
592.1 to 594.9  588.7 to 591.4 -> 1.06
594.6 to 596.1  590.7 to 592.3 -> 1.00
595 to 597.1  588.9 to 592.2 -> 1.04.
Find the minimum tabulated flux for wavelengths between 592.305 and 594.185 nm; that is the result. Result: 6.854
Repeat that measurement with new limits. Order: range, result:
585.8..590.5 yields 5.986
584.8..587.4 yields 6.734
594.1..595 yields 7.007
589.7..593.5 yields 6.058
